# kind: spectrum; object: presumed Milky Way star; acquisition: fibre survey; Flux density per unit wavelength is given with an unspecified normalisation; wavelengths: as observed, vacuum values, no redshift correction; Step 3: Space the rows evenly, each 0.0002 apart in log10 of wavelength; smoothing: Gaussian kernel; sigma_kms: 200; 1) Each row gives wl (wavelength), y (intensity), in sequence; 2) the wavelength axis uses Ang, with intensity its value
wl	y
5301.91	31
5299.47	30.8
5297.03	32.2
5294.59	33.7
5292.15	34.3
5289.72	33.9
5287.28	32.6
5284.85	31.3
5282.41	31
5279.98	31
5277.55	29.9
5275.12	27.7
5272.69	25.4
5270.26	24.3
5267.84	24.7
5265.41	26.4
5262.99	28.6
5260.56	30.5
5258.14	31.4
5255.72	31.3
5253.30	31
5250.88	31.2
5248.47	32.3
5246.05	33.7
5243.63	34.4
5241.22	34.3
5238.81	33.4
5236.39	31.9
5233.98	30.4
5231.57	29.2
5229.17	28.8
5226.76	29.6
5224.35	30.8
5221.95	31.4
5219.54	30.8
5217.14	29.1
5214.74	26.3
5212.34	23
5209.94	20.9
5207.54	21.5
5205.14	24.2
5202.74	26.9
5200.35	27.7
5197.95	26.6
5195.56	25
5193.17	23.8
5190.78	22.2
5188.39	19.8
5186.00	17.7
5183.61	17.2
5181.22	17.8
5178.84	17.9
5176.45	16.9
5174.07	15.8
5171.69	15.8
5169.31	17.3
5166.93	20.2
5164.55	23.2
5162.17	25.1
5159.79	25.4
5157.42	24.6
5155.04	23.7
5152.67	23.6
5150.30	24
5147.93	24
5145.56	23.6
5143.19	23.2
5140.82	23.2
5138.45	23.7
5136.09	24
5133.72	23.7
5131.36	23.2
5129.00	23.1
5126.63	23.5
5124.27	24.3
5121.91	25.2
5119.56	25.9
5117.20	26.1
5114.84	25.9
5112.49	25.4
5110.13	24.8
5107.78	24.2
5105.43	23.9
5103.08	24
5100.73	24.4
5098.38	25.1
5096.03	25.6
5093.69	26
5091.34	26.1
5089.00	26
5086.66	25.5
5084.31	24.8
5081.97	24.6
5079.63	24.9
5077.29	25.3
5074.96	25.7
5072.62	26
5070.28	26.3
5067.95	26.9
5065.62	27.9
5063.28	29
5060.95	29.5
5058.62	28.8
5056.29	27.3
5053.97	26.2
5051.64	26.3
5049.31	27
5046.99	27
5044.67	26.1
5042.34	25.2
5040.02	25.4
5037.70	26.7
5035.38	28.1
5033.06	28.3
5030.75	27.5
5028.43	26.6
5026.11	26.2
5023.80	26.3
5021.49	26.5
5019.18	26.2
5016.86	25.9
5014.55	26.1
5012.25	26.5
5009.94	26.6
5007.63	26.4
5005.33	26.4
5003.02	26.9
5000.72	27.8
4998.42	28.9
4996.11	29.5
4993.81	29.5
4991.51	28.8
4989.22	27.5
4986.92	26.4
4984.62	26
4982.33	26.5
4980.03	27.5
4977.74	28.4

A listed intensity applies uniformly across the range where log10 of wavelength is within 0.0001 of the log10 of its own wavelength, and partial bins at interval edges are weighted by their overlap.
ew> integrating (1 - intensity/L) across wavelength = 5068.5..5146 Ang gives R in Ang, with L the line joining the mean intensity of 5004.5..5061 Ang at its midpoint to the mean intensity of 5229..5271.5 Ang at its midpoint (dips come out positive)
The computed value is 8.85 Ang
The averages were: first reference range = 26.7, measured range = 24.8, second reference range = 30.5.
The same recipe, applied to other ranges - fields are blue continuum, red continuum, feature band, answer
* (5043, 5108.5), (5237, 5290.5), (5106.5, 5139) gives 3.2 Ang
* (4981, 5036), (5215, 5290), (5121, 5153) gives 5.6 Ang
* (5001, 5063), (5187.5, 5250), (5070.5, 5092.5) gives 1.4 Ang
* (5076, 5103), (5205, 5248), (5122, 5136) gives 1.4 Ang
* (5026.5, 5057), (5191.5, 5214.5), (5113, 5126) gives 0.1 Ang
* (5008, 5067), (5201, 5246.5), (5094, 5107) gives 1.4 Ang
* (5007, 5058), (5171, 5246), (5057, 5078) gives -0.8 Ang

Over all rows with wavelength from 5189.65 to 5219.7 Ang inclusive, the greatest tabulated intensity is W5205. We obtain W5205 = 30.8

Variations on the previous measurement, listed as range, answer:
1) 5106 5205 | 27.7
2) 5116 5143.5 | 26.1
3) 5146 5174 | 25.4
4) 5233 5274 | 34.4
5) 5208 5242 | 34.3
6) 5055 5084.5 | 29.5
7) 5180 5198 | 26.6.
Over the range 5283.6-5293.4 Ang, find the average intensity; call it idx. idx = 33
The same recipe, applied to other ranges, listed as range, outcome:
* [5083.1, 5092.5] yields 25.6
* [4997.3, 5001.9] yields 28.4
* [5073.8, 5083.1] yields 25.1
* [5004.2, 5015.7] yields 26.4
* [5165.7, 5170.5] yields 18.8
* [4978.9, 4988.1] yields 26.6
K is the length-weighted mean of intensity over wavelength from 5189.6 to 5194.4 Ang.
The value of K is 23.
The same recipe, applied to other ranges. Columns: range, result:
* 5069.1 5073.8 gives 26.1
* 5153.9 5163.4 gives 24.7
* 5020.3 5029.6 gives 26.4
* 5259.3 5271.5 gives 26.9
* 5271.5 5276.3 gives 26.5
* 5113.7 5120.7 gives 25.9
